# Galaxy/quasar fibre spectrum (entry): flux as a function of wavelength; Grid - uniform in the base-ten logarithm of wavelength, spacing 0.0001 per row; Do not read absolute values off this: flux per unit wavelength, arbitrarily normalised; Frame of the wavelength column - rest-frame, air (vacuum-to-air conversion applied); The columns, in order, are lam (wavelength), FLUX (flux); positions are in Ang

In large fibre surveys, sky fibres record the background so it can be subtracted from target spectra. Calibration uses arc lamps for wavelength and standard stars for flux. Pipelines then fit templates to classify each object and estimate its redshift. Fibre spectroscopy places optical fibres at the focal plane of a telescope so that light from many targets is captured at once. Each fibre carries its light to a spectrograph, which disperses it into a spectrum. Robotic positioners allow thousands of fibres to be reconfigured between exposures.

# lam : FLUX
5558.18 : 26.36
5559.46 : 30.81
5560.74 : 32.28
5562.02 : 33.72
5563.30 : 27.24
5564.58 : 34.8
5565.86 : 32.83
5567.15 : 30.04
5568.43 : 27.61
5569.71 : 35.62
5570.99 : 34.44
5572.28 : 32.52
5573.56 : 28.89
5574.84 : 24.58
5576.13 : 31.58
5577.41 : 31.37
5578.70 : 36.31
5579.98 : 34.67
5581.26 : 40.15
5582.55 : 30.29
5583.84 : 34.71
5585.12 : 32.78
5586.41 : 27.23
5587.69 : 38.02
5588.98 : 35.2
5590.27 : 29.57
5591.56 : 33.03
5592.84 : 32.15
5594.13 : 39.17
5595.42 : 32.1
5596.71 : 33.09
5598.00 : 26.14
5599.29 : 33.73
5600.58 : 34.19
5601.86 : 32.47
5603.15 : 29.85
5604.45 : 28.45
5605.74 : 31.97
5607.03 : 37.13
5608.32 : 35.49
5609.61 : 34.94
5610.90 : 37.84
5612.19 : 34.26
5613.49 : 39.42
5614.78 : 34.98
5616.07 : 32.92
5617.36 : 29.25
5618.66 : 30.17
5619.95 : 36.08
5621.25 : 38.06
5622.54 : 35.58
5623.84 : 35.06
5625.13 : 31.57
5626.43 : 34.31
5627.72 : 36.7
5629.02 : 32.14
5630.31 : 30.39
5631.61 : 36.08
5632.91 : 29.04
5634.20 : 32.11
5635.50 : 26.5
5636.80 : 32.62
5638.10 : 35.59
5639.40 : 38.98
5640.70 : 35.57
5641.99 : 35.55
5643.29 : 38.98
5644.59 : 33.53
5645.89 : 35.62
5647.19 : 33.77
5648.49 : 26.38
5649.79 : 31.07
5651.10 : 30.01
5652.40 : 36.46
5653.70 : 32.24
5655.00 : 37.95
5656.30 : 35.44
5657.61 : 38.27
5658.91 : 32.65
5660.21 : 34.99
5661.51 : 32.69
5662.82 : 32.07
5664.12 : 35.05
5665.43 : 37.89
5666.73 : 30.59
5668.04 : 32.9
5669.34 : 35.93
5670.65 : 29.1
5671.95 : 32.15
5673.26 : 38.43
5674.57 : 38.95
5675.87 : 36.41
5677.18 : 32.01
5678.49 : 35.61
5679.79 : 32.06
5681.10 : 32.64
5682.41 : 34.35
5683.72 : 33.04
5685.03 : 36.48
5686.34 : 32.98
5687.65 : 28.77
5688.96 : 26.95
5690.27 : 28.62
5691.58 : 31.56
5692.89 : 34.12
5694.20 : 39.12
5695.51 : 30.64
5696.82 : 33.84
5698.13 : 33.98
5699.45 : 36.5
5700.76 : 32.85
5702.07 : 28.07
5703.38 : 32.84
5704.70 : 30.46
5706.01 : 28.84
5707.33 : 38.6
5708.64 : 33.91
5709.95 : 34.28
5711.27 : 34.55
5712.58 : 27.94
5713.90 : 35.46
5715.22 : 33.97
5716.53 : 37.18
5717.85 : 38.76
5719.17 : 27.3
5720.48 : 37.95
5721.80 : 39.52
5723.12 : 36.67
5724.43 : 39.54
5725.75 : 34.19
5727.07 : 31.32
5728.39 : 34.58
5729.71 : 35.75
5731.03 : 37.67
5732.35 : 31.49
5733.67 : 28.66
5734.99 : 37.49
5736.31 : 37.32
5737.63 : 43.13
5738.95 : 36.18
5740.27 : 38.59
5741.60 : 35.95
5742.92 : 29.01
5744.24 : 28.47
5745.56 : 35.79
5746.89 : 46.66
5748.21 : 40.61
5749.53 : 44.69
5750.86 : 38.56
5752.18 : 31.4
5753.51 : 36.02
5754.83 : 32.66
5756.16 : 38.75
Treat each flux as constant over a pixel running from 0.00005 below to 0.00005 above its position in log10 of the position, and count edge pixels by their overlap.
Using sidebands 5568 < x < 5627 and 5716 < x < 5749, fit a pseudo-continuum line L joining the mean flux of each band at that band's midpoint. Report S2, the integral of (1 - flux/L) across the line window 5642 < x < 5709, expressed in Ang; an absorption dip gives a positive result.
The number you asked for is 2.6 Ang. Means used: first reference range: 33.3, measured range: 33.5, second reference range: 36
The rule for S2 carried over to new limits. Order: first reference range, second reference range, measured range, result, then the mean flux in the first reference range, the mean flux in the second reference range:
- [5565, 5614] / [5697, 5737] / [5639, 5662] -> -0.6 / 33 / 34.3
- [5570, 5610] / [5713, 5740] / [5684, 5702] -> 1.2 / 32.8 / 35.7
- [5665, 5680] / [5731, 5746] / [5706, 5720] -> 0.3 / 34.4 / 34.9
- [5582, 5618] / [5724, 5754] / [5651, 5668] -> 0.0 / 33.2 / 36.2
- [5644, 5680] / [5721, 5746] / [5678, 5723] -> 1.7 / 34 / 35.3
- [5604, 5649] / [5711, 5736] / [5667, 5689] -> 0.5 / 34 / 34.8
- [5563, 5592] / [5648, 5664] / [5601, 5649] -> -1.1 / 32.4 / 33.5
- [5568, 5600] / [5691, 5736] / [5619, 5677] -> -1.2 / 32.6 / 34.1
